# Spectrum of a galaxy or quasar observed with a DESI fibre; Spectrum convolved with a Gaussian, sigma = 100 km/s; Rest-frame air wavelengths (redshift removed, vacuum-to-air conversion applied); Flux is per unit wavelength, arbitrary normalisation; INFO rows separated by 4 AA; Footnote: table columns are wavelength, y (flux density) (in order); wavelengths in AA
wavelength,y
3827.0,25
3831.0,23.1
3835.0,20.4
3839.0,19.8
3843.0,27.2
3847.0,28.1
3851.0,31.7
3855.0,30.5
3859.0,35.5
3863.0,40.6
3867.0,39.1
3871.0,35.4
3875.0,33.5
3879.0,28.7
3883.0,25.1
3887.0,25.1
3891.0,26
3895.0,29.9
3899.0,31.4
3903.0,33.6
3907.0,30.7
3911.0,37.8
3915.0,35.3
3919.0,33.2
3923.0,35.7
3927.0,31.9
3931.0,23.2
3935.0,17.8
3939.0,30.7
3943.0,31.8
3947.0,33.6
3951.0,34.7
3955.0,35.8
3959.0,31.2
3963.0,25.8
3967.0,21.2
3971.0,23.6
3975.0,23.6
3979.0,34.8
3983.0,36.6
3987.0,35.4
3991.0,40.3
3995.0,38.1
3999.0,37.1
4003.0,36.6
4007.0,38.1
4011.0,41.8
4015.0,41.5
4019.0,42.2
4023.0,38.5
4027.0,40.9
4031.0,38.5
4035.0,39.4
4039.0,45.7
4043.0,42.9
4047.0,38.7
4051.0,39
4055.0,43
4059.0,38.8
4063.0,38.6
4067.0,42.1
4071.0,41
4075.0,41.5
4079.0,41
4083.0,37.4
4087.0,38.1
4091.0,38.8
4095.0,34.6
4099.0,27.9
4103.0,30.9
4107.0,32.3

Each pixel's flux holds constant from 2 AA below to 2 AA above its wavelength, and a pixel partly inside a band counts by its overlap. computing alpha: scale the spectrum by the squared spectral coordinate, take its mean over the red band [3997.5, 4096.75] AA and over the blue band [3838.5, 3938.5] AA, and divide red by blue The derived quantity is 1.4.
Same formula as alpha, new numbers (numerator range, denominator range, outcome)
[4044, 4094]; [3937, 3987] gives 1.38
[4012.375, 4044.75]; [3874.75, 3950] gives 1.44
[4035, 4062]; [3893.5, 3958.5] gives 1.38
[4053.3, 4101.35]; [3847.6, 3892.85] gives 1.34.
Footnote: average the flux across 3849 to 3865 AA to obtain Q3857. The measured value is 34.6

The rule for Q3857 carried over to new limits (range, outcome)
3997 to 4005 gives 36.9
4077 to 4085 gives 39.2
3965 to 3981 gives 25.8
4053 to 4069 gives 40.6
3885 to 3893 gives 25.6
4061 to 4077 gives 40.8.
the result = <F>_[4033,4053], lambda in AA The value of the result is 41.1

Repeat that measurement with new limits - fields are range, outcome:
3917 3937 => 28.4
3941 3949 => 32.7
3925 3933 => 27.5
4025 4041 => 41.1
